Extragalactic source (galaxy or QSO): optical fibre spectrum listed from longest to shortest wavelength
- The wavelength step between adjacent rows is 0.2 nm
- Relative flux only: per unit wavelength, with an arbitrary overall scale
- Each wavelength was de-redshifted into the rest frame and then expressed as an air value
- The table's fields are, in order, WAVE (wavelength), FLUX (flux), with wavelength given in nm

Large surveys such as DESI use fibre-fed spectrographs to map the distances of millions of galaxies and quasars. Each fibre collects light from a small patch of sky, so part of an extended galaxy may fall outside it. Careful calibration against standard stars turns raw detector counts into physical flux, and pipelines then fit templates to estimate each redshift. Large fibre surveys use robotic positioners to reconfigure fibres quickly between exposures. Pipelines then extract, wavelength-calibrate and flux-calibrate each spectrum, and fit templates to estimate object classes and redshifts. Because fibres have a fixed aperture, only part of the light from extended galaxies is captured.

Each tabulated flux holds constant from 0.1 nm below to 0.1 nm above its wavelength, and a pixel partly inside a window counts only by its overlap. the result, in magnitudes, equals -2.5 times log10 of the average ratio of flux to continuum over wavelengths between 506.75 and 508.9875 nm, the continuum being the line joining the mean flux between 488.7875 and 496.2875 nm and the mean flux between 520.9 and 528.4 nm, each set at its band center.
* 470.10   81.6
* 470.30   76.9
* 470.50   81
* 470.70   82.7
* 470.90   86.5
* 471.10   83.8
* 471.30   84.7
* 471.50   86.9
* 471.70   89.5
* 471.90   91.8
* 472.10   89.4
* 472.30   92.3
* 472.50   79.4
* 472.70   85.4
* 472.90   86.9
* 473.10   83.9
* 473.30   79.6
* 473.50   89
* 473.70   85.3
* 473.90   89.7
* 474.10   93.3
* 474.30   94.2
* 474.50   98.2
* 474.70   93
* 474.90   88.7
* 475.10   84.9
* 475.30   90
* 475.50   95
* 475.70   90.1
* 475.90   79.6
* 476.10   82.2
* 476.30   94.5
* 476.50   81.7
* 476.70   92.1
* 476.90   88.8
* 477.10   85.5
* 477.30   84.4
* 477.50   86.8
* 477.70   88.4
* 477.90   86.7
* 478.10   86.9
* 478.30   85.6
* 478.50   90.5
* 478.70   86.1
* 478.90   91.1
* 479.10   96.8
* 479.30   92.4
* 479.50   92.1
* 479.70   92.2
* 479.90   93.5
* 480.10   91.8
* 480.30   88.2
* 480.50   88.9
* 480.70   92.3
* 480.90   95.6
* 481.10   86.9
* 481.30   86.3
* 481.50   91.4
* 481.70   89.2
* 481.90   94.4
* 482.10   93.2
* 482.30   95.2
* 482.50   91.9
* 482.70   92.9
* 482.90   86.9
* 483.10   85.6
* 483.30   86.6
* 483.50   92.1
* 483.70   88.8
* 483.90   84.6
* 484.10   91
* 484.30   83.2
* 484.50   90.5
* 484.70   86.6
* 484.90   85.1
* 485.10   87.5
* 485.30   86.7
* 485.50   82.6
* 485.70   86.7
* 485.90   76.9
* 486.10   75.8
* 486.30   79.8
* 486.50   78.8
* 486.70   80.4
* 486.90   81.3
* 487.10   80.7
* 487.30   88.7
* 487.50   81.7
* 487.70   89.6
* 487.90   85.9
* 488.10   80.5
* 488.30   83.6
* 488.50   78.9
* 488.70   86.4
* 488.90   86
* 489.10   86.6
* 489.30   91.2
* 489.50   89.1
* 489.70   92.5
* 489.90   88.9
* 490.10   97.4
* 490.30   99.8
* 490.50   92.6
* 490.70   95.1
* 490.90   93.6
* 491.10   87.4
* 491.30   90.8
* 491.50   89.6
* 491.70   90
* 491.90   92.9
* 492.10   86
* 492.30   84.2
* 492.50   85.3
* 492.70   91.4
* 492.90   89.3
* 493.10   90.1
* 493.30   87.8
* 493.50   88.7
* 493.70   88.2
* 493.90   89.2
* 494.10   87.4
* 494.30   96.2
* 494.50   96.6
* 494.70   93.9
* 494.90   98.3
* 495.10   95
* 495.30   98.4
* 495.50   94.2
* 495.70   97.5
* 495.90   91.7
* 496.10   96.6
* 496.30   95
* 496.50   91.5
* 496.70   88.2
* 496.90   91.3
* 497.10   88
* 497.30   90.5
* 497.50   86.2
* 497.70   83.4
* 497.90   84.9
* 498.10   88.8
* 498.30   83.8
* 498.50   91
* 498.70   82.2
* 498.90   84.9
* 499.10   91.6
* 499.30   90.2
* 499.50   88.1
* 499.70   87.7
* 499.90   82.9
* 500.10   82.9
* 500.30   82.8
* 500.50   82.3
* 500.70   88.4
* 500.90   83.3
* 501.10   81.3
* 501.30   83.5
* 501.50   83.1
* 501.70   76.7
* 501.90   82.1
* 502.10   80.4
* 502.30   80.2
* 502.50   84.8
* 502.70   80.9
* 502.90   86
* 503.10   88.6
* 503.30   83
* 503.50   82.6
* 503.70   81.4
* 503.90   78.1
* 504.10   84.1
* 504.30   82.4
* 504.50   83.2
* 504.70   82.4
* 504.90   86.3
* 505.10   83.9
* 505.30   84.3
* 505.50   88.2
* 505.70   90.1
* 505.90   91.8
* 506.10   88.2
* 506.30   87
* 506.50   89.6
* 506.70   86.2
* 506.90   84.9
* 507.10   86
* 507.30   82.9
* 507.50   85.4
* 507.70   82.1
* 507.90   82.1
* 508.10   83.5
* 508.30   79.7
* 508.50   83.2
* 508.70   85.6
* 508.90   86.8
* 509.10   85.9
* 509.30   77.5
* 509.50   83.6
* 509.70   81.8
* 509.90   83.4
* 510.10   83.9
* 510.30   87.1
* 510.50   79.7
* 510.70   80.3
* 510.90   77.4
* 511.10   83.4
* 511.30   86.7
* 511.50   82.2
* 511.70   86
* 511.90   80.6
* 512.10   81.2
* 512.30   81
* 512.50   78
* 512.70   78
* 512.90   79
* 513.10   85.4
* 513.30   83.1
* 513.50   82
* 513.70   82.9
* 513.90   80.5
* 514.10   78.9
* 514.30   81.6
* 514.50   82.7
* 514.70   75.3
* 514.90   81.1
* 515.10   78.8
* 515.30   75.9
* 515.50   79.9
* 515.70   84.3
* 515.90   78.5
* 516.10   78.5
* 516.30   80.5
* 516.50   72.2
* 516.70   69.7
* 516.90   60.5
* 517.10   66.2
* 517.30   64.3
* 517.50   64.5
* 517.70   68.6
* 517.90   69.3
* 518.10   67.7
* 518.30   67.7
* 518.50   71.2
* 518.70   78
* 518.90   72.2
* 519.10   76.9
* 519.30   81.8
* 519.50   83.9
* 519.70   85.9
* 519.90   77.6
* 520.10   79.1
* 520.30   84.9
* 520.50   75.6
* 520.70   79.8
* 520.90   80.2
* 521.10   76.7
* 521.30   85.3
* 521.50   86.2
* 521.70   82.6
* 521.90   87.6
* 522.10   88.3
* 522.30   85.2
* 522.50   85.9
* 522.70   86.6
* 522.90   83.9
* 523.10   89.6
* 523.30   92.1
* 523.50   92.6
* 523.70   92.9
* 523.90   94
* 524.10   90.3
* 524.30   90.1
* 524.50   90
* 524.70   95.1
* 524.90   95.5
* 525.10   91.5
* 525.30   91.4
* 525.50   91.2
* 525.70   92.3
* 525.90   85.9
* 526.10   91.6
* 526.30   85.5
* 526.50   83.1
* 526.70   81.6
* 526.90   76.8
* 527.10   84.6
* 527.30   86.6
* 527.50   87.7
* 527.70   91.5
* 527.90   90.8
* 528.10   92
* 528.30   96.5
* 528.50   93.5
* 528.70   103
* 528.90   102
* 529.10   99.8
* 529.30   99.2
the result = 0.08 mag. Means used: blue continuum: 91.6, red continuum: 88.3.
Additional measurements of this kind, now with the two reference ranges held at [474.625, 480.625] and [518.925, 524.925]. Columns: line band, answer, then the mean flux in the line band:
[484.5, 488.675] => 0.07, 83.1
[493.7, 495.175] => -0.07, 93.4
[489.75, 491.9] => -0.06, 92.5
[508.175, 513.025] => 0.05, 82.2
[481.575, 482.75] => -0.05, 92.8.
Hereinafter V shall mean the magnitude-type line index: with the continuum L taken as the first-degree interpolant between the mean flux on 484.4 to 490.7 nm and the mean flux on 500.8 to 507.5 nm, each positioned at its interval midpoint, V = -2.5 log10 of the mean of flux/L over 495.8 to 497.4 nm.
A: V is -0.08 mag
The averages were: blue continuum 85.9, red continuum 84.2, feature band 91.6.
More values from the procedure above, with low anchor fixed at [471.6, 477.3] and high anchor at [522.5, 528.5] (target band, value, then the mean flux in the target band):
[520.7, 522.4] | 0.070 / 83.8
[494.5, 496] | -0.081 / 95.6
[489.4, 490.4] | -0.058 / 93.5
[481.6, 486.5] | 0.018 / 87.1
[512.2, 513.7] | 0.103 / 81.1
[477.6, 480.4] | -0.022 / 90.2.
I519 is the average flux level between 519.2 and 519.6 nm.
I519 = 82.8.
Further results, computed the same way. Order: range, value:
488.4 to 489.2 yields 84.5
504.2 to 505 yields 83.6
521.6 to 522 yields 85.1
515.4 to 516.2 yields 80.3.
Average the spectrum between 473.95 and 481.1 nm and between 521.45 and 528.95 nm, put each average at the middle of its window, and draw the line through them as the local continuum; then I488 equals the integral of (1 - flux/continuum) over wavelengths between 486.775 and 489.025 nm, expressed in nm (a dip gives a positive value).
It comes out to 0.145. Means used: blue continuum 89.7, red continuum 89.6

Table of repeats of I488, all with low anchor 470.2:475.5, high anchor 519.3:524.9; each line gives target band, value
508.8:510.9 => 0.09 nm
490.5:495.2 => -0.21 nm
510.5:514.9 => 0.26 nm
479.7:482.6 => -0.14 nm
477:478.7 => 0.01 nm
